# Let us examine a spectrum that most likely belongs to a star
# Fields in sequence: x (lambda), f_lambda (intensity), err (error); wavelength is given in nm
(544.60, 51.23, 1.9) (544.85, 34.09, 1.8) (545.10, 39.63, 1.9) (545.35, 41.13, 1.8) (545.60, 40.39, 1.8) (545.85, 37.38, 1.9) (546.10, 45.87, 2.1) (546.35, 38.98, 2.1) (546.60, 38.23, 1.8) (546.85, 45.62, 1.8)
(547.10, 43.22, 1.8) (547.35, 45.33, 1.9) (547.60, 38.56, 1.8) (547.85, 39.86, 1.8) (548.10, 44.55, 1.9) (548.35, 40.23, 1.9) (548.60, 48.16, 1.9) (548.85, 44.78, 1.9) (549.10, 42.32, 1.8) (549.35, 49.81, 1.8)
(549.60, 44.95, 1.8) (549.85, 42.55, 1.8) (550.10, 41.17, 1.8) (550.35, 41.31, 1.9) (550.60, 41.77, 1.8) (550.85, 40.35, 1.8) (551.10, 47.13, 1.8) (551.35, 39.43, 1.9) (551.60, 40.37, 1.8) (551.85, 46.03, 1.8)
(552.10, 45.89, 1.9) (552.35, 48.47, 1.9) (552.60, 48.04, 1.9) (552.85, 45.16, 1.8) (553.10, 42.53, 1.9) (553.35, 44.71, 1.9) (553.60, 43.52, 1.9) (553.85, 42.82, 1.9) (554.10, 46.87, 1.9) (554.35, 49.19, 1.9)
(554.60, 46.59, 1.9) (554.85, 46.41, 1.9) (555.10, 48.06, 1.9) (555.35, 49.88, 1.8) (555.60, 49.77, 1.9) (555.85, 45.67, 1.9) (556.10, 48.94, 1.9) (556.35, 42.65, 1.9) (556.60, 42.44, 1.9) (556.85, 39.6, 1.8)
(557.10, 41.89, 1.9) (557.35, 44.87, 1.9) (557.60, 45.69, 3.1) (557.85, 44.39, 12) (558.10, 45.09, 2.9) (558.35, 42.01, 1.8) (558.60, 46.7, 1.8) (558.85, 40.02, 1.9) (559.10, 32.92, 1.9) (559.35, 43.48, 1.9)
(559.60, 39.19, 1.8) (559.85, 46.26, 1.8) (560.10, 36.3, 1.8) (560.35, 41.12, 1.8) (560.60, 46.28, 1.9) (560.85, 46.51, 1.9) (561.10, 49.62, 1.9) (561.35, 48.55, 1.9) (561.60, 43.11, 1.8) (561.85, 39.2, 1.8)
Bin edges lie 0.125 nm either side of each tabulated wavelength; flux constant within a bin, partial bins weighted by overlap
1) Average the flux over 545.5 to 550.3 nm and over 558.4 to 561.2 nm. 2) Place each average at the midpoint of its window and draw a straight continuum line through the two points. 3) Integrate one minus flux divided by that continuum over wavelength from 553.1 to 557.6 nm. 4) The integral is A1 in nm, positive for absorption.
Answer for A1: -0.30 nm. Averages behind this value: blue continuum 42.7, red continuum 42.5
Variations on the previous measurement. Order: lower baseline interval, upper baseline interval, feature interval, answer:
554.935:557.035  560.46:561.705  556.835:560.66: 0.337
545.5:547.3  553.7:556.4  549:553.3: 0.058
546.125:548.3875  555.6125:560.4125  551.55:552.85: -0.115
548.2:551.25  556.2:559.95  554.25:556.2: -0.233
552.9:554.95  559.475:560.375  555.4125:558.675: -0.134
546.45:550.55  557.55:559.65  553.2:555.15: -0.153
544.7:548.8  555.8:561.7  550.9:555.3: -0.295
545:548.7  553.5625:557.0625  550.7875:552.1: 0.027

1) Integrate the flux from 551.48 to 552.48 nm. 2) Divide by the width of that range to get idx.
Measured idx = 45.2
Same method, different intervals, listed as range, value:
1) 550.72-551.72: 41.8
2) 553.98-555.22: 47.4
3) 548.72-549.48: 45.6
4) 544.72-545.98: 38.6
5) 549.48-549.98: 43.7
